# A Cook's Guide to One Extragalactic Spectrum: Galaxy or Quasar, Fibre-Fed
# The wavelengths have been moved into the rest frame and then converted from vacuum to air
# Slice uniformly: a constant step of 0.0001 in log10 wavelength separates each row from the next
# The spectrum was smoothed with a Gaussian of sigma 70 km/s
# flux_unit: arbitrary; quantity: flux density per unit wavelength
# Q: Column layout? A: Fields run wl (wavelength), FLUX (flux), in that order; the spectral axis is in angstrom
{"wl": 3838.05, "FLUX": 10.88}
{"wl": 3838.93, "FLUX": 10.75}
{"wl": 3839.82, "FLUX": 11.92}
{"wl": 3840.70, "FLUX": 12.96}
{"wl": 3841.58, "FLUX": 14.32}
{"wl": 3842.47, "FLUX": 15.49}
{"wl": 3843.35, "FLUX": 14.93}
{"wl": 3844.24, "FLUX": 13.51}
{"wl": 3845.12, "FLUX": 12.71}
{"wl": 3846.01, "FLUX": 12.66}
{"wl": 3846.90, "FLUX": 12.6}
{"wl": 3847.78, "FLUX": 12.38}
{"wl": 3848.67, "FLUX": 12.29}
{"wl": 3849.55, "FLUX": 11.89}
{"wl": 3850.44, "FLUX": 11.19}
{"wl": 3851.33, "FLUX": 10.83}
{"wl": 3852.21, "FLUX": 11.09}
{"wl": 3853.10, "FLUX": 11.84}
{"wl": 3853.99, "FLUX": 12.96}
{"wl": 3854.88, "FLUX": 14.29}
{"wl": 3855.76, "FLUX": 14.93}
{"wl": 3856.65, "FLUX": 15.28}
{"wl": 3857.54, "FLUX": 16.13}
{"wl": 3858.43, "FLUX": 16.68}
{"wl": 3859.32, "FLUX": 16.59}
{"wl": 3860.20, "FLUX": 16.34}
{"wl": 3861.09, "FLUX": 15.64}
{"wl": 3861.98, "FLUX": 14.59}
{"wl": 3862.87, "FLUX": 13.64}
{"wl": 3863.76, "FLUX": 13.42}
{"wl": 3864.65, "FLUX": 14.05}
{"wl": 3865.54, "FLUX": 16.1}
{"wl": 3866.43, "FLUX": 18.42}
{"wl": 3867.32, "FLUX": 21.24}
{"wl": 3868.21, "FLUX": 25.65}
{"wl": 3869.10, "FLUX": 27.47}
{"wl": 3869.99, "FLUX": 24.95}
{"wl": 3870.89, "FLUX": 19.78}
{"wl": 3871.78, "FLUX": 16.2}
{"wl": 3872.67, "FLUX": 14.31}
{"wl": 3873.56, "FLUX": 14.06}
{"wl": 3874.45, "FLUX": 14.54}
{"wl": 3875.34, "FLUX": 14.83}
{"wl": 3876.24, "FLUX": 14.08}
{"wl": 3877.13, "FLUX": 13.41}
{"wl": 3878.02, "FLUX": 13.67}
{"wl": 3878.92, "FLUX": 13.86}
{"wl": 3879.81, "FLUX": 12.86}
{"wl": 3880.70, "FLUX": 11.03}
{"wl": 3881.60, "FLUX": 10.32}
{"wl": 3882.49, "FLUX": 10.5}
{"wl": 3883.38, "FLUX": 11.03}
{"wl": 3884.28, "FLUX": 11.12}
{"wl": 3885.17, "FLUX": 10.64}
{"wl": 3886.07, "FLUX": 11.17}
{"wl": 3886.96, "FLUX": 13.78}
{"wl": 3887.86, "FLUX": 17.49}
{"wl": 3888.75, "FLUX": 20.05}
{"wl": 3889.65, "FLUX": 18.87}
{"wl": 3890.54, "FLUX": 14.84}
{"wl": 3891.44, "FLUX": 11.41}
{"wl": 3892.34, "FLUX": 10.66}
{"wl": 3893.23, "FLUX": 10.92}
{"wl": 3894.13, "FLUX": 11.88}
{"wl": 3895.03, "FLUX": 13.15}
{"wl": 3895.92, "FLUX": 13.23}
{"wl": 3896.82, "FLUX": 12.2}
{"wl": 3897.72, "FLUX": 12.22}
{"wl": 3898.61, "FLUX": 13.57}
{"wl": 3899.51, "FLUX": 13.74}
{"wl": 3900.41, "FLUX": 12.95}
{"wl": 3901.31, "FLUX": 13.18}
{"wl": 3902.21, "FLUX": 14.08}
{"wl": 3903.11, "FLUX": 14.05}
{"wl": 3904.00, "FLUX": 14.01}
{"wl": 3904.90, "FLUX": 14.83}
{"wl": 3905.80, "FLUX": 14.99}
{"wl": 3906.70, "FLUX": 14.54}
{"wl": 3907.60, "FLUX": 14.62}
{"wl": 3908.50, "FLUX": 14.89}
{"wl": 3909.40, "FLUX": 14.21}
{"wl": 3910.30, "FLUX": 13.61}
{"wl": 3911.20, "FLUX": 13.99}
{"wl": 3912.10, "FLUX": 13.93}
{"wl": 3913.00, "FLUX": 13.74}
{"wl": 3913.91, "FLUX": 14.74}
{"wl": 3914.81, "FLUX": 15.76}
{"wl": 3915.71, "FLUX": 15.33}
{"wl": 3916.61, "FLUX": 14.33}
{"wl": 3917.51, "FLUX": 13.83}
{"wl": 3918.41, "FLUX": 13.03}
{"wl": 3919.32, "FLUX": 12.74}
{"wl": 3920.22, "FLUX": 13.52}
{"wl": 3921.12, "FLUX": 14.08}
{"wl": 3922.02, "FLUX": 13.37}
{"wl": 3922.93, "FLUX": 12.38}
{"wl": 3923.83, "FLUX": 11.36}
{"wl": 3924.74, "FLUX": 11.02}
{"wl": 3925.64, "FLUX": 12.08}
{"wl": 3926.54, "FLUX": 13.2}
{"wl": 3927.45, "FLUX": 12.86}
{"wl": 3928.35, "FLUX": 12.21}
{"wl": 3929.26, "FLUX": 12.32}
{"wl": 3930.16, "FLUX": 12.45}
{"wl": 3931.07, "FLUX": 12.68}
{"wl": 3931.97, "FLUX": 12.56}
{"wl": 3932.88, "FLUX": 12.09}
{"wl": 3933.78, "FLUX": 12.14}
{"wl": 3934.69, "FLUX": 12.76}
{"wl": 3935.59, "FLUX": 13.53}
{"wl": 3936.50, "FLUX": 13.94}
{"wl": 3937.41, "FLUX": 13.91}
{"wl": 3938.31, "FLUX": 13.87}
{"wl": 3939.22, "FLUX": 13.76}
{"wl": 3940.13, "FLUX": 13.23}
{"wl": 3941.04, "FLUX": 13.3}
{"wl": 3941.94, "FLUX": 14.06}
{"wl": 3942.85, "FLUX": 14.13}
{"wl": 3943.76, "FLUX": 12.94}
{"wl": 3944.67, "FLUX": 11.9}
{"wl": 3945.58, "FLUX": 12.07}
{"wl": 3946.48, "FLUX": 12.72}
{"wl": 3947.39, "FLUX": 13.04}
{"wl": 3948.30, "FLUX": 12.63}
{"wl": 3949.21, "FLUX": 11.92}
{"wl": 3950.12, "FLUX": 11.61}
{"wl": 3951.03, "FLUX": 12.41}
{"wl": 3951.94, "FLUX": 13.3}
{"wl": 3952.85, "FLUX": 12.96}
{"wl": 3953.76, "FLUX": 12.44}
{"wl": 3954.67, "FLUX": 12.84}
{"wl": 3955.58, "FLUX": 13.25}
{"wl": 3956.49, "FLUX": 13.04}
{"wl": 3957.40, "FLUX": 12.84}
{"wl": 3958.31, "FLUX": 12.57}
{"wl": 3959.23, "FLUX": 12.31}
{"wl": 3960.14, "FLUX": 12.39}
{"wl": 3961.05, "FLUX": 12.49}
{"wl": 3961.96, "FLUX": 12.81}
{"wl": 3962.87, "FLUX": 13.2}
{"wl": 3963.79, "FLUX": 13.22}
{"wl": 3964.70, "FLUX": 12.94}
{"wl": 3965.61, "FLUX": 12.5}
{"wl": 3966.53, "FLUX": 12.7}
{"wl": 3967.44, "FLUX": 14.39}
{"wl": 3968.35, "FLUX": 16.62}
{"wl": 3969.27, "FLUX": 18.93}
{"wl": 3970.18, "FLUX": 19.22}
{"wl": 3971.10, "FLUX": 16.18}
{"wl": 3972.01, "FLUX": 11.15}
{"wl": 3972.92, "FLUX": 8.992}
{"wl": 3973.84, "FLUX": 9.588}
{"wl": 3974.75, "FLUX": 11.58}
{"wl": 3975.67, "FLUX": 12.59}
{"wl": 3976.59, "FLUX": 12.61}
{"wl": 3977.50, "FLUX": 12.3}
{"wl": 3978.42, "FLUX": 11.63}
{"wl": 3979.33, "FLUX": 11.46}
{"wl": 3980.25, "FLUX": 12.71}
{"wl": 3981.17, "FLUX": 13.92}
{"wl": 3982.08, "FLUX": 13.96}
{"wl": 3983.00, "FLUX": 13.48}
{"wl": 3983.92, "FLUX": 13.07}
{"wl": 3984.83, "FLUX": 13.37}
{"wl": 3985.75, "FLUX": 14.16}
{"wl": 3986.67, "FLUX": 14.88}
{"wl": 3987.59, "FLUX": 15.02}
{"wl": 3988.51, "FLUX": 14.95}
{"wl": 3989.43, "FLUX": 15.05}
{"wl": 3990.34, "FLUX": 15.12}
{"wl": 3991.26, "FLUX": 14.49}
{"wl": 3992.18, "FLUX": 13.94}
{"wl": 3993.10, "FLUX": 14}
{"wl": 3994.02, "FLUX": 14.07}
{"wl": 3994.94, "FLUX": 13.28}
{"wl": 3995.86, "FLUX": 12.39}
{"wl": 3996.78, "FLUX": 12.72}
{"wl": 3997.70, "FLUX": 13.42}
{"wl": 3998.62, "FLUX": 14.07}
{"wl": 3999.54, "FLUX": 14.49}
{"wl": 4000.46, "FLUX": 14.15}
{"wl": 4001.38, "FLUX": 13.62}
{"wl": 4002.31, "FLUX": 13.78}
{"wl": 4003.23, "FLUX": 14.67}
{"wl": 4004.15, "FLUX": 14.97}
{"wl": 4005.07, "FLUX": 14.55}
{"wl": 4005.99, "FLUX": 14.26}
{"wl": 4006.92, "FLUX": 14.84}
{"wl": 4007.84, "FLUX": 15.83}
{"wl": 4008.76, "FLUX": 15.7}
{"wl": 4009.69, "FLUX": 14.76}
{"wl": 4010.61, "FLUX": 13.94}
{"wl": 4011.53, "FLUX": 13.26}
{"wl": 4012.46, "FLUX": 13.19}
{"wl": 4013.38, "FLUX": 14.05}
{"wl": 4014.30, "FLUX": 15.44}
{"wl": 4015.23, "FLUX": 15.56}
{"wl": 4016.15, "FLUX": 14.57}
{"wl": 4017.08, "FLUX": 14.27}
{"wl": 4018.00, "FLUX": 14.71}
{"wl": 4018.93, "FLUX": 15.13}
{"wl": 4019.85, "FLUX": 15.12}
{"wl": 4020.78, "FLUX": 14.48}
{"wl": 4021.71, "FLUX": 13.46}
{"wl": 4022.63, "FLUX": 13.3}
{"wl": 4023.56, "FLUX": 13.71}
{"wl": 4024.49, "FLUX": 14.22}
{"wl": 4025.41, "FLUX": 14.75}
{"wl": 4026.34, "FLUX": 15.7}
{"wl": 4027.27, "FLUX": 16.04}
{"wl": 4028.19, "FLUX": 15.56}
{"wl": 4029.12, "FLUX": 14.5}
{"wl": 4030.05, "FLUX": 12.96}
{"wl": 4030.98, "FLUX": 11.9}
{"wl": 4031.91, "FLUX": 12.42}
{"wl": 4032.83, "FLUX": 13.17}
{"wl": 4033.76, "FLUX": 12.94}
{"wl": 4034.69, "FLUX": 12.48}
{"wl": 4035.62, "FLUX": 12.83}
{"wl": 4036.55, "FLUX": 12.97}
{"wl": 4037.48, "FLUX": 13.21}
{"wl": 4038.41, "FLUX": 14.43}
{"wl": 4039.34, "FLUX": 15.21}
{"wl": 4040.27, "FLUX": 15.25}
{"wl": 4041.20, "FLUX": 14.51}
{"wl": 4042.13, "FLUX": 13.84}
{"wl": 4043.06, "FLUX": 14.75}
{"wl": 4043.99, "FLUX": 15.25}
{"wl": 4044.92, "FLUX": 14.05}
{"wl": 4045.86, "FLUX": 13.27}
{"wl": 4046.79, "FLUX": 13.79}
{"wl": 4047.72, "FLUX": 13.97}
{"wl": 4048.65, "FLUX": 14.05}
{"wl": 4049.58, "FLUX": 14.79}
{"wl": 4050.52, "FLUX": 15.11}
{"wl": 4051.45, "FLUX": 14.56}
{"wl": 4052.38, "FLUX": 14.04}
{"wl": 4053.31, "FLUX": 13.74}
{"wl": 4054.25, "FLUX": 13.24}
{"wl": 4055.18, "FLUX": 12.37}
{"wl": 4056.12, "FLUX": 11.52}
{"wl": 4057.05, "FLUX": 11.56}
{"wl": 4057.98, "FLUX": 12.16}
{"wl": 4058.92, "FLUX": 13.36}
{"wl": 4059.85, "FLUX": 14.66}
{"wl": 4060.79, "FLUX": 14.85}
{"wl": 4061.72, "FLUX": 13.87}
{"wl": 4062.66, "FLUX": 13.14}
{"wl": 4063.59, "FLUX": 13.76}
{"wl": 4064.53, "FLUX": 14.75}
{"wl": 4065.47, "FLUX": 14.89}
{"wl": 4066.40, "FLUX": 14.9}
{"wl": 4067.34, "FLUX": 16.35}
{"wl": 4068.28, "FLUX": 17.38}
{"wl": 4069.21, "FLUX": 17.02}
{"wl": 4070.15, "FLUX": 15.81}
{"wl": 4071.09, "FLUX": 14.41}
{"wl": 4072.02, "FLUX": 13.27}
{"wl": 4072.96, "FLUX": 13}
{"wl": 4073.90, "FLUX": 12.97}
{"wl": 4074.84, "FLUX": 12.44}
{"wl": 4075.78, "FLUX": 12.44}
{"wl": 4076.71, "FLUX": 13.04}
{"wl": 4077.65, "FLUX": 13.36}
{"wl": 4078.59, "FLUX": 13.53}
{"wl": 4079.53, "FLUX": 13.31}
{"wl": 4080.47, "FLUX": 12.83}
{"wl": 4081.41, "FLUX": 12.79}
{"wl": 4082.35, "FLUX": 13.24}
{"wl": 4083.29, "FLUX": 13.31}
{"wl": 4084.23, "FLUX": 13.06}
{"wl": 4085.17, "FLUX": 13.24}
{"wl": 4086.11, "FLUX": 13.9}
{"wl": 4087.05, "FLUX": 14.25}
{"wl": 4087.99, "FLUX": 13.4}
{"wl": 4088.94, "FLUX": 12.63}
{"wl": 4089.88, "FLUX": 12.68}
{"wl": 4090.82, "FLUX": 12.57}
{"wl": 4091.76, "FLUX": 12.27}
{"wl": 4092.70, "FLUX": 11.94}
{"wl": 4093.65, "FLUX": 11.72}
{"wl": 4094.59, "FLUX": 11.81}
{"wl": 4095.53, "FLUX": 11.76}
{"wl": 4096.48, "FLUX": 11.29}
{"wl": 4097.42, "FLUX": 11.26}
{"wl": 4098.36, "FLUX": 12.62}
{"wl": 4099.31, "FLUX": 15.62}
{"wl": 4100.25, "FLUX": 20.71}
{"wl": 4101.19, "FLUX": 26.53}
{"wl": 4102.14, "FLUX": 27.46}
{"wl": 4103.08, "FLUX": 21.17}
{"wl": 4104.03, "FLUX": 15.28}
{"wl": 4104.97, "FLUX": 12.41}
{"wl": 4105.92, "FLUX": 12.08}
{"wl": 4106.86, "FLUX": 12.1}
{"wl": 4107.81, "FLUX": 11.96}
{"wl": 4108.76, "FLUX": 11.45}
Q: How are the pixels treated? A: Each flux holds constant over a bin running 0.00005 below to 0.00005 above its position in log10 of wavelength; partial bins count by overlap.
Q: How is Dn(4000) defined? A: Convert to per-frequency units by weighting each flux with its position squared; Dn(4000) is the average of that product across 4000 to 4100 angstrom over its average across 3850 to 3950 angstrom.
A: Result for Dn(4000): 1.07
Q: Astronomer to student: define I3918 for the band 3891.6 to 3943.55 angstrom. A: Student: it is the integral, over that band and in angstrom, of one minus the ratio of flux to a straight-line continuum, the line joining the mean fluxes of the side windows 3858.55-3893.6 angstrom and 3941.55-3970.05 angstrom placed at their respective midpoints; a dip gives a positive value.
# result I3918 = 3.1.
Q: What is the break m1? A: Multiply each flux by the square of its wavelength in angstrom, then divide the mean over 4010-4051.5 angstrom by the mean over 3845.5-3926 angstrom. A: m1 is 1.07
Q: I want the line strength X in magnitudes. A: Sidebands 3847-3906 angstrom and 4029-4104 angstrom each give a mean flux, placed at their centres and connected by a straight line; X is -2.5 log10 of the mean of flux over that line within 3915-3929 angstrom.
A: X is 0.102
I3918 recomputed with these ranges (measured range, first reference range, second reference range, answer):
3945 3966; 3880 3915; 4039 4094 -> 1.38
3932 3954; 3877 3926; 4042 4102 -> 0.96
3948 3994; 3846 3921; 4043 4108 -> 2.95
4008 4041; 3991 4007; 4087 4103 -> 0.09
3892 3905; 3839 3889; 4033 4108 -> 1.39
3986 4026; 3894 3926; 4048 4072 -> -0.92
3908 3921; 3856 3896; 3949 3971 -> 0.24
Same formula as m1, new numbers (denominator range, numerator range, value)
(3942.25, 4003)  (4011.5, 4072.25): 1.10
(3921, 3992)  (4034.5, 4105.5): 1.14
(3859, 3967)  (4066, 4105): 1.14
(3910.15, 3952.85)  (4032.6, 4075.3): 1.14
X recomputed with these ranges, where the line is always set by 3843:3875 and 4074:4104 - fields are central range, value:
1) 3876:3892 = 0.15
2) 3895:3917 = 0.09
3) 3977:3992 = 0.08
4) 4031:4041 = 0.08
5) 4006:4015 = 0.01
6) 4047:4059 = 0.08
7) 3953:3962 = 0.18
